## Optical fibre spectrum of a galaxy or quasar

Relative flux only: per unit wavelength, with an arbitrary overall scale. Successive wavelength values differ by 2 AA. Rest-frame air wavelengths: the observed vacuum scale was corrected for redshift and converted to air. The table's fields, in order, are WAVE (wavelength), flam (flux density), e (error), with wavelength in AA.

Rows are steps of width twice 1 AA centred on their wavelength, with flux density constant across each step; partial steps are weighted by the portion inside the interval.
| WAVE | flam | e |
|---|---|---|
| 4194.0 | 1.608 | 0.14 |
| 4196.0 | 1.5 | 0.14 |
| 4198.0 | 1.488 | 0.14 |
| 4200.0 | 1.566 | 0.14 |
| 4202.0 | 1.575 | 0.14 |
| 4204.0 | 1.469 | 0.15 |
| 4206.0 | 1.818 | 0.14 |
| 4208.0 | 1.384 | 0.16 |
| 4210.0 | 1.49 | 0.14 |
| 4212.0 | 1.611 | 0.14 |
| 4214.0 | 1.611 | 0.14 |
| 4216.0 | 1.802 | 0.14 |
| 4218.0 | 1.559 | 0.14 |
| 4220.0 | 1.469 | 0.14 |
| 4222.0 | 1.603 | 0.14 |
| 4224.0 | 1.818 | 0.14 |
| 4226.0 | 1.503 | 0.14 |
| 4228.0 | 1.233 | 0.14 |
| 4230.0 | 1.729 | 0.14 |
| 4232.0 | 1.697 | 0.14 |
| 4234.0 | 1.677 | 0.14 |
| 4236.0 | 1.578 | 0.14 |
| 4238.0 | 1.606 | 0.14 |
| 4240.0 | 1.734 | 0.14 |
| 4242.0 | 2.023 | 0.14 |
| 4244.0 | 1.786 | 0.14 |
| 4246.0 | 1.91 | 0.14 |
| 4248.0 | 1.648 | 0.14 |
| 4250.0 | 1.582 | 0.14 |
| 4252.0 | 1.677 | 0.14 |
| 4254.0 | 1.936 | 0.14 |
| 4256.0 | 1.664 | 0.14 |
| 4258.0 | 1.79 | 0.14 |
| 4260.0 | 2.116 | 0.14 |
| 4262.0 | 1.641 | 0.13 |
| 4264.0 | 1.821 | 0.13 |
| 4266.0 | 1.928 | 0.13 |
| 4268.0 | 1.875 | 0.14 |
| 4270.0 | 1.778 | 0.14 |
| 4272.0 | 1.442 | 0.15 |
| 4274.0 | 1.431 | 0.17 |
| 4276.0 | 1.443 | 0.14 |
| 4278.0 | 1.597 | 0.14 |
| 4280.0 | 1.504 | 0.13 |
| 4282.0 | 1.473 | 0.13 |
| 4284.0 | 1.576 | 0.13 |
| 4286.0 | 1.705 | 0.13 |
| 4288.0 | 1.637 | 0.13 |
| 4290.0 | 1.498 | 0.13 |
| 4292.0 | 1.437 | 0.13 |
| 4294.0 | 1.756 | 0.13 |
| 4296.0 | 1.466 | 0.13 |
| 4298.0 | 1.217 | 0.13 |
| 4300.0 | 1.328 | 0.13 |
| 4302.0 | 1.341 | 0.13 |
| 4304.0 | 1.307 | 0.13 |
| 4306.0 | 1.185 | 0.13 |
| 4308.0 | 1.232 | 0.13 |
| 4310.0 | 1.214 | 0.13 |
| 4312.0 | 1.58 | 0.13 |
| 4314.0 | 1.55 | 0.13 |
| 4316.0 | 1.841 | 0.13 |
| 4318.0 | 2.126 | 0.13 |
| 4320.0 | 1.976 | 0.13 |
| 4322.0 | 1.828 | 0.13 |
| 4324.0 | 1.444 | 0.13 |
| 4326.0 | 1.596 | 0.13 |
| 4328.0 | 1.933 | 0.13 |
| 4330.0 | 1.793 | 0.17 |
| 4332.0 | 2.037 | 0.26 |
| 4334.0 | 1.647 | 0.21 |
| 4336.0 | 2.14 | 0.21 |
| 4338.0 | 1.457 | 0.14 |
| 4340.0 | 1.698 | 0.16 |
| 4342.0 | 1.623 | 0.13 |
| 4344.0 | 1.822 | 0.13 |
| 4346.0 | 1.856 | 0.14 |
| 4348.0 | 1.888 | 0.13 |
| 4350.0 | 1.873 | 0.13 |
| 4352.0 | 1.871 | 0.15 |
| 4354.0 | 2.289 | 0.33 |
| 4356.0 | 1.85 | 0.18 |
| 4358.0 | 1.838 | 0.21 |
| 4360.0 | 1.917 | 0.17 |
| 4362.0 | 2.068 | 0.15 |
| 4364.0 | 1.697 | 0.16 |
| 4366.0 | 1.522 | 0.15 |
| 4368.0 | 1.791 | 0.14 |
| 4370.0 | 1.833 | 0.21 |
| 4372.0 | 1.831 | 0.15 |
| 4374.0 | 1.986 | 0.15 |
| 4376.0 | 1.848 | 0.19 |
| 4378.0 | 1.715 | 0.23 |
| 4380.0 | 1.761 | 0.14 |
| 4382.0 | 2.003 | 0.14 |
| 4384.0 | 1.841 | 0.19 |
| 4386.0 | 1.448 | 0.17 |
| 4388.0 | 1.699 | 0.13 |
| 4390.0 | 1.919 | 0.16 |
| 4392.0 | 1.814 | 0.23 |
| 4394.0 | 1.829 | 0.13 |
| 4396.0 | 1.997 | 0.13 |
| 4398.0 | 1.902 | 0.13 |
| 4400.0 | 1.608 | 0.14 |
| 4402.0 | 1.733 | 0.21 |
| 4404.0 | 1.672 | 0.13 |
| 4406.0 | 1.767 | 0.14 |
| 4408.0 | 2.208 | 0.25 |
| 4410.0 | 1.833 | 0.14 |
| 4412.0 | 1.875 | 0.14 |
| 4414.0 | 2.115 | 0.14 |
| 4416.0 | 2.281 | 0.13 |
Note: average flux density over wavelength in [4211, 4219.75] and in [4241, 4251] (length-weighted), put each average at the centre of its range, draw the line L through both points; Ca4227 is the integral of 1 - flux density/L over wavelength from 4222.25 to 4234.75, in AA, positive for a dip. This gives 0.7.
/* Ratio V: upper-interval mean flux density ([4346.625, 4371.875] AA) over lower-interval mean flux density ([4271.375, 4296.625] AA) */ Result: 1.2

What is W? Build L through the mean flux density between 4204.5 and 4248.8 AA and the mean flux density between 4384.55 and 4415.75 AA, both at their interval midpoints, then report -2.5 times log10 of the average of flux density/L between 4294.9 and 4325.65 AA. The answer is 0.153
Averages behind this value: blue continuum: 1.65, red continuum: 1.84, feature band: 1.51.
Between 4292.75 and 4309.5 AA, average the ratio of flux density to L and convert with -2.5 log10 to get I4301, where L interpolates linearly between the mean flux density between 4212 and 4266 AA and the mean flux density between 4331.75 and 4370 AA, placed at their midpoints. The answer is 0.30 mag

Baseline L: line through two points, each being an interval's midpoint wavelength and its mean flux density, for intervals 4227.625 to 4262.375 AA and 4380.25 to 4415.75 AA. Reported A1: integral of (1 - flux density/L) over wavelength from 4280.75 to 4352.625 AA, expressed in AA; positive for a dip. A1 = 6.1 AA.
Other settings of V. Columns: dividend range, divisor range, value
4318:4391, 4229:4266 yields 1.03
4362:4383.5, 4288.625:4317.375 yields 1.26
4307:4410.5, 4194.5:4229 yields 1.15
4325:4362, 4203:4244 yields 1.14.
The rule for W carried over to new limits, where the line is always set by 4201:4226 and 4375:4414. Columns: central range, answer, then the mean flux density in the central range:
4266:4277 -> 0.03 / 1.62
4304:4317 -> 0.20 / 1.42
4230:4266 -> -0.08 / 1.76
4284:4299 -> 0.11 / 1.53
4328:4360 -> -0.05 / 1.85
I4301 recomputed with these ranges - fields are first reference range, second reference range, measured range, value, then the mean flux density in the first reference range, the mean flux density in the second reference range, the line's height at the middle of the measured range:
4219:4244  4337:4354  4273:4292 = 0.118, 1.65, 1.79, 1.71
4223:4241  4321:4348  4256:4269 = -0.114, 1.62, 1.76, 1.66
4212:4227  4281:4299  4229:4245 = -0.084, 1.62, 1.53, 1.6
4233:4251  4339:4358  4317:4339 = 0.012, 1.73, 1.86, 1.84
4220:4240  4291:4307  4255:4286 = -0.138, 1.6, 1.38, 1.47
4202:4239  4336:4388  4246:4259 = -0.057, 1.59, 1.82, 1.64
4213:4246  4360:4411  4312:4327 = -0.003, 1.66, 1.82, 1.75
